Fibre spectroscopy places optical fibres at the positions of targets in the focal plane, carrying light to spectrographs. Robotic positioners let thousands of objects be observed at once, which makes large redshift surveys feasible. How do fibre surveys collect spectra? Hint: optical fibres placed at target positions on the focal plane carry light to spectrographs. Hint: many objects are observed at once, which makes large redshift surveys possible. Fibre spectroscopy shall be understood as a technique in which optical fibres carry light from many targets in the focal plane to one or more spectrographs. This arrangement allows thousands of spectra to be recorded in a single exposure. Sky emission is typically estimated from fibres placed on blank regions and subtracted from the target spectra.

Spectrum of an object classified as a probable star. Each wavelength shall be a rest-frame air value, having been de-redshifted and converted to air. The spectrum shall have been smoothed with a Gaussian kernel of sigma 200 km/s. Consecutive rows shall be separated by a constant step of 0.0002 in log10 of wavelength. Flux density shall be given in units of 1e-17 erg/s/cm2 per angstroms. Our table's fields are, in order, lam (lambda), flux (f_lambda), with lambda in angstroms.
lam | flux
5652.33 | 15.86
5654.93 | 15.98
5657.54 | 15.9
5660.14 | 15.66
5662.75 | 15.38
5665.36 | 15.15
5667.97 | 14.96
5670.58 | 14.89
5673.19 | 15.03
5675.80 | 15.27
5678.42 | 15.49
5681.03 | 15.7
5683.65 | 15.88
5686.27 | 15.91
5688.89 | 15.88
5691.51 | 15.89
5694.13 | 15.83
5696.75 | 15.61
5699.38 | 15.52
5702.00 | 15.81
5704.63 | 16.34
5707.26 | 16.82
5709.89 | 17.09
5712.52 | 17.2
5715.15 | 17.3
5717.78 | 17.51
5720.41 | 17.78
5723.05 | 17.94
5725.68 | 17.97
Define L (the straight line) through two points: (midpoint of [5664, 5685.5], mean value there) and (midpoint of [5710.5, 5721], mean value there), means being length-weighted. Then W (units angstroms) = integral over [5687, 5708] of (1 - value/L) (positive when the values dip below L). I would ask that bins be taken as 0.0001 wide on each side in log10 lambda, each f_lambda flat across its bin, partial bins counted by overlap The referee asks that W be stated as 0.7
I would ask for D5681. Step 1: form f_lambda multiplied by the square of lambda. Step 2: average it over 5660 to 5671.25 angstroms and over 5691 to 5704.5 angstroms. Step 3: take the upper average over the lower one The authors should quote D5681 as 1.1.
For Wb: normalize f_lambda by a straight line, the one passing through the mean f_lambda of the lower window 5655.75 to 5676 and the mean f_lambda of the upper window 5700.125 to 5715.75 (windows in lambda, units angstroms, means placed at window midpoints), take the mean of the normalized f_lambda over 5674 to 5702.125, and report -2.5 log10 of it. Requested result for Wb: 0.023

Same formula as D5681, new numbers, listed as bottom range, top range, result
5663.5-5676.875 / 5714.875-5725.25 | 1.20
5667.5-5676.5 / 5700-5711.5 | 1.11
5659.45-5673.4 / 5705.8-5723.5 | 1.16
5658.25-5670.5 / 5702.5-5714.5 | 1.12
